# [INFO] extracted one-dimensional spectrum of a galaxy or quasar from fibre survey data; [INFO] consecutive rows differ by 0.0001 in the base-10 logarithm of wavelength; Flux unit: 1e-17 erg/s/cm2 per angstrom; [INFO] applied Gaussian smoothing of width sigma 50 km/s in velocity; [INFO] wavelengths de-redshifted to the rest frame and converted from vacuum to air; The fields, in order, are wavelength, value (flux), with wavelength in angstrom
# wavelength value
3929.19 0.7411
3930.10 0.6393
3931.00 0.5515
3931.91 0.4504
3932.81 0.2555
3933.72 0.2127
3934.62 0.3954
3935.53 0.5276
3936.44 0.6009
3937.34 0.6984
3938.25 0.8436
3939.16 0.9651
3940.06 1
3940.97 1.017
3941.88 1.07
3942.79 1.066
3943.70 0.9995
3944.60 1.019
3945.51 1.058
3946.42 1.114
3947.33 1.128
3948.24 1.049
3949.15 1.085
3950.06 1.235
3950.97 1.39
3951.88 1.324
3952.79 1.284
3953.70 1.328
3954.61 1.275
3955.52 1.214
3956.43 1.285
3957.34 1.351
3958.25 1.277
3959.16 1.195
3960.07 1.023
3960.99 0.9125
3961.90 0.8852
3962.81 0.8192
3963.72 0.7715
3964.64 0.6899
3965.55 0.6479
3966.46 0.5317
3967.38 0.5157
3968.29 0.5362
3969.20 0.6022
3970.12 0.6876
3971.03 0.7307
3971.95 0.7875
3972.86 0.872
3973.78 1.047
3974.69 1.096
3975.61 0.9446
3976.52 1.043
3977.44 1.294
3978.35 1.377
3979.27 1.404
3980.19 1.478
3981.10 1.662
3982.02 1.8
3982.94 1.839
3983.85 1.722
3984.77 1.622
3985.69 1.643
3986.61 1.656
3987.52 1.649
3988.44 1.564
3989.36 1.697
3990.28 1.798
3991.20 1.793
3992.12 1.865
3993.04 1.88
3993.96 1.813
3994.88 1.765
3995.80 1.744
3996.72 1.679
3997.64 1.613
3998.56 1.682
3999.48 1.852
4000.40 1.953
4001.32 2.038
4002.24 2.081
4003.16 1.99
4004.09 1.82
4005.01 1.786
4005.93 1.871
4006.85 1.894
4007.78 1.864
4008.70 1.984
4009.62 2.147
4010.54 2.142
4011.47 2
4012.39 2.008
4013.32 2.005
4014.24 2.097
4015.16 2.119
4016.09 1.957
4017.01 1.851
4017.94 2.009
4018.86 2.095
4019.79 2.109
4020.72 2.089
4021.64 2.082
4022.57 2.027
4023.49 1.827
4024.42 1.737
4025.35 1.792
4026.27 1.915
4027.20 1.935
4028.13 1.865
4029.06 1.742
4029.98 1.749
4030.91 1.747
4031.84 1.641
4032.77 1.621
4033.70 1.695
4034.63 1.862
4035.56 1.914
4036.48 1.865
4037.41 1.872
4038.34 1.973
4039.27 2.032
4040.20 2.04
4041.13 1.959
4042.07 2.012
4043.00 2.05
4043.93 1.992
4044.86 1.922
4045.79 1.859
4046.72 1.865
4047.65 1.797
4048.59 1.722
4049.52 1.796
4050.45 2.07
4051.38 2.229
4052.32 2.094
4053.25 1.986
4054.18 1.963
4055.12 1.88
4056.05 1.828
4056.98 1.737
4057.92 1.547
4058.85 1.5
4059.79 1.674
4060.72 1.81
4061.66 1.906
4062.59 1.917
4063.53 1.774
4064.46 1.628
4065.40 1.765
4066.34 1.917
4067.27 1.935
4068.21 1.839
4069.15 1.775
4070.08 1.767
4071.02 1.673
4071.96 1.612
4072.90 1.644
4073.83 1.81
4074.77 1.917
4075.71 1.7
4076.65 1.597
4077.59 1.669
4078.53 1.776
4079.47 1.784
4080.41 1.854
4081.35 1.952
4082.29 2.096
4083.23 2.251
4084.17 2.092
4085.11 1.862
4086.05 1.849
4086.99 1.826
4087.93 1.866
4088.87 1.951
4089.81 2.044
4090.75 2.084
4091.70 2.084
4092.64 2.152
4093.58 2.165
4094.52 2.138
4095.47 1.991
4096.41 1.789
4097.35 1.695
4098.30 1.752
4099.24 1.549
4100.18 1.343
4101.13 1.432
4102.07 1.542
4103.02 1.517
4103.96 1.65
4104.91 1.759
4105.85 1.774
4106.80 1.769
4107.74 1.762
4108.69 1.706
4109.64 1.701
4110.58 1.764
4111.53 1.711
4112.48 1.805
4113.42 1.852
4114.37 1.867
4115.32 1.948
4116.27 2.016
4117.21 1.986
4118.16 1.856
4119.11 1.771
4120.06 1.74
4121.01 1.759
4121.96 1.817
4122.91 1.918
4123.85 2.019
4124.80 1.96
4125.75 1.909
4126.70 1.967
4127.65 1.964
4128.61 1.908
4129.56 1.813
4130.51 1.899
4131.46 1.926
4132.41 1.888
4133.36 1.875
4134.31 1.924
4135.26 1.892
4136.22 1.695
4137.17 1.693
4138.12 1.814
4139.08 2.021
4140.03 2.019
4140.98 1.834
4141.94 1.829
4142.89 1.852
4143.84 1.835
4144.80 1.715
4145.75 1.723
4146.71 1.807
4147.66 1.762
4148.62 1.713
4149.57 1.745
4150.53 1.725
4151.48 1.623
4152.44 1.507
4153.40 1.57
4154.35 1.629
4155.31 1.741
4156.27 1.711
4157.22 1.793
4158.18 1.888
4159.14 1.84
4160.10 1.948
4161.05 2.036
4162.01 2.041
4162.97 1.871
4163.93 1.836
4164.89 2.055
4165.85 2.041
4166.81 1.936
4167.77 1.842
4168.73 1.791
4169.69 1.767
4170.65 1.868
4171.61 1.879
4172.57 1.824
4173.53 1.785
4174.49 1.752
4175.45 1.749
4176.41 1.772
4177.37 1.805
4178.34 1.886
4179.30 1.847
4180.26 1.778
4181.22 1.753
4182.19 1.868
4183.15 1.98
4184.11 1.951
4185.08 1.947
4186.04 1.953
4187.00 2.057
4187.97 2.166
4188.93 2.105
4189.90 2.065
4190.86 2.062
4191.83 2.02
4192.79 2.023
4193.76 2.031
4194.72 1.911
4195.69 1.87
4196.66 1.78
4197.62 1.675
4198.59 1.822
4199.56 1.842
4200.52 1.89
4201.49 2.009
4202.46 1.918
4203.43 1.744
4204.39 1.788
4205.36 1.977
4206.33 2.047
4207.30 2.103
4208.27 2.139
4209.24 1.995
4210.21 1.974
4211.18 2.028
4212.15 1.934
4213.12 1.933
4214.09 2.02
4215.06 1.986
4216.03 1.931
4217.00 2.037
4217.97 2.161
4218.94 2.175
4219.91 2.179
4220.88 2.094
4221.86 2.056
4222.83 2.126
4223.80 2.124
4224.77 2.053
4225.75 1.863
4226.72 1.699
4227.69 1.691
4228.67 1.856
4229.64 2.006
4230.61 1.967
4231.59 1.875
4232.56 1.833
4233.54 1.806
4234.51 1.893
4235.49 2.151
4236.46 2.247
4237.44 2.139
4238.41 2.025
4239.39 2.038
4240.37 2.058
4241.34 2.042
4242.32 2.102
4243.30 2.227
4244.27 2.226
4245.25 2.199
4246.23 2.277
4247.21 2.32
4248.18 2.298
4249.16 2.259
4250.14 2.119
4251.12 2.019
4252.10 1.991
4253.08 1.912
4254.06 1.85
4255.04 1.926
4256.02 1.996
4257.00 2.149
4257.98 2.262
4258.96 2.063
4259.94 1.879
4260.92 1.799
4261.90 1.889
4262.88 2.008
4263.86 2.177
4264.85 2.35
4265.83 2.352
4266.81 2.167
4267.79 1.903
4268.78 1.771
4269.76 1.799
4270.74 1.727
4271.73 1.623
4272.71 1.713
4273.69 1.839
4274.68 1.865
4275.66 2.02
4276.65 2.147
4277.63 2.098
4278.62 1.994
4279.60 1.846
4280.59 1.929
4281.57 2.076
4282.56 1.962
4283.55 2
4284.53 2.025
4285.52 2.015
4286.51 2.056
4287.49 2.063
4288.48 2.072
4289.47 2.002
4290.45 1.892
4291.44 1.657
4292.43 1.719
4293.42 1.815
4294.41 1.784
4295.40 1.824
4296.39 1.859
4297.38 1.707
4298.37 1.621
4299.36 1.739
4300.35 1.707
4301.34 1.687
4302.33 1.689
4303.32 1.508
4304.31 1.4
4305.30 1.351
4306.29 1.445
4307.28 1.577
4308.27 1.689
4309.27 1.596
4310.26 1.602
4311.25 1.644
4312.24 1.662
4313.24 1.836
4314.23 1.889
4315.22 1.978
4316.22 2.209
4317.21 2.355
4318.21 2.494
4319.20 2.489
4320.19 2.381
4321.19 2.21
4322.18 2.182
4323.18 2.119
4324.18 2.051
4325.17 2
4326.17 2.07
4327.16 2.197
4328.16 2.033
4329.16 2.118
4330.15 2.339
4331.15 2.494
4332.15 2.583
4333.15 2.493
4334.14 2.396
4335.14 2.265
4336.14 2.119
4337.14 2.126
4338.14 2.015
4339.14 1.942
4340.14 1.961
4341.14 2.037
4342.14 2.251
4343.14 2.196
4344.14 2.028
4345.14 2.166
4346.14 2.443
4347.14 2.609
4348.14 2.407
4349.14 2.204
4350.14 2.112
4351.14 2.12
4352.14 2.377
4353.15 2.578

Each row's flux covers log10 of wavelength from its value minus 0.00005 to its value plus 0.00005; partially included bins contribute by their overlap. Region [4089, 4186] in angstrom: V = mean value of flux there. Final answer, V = 1.83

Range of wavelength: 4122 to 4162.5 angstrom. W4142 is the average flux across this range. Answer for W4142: 1.83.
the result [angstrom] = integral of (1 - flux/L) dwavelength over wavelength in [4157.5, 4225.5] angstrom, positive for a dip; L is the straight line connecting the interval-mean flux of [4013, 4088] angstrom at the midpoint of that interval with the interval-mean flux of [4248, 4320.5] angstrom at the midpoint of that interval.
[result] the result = -1.7 angstrom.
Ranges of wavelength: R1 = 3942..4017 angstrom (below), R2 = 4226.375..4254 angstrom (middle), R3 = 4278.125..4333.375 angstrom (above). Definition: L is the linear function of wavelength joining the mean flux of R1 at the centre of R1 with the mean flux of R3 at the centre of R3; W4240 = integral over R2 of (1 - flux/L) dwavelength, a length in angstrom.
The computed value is -3.1 angstrom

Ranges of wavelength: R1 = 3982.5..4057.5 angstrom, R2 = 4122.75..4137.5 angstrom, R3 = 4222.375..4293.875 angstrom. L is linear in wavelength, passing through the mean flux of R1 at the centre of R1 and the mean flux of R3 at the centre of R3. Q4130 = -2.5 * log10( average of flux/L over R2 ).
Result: 0.025 mag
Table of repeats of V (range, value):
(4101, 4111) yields 1.68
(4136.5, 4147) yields 1.83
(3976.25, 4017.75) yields 1.8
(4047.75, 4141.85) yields 1.84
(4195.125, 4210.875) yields 1.91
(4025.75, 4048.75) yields 1.87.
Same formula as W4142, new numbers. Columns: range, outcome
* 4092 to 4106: 1.75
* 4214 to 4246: 2.03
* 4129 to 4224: 1.9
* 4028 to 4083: 1.84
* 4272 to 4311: 1.81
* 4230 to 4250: 2.1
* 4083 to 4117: 1.83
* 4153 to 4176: 1.84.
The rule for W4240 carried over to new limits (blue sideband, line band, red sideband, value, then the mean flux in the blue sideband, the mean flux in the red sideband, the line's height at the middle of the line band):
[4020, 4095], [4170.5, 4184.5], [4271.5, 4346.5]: 0.66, 1.88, 1.97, 1.92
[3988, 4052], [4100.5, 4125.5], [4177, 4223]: 1.94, 1.9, 1.97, 1.93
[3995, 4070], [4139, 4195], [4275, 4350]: 2.37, 1.89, 2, 1.94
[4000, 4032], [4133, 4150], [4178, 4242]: 1.23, 1.94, 1.97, 1.96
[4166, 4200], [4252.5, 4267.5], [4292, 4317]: -2.32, 1.89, 1.71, 1.78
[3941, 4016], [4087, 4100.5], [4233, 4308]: -2.33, 1.42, 1.94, 1.62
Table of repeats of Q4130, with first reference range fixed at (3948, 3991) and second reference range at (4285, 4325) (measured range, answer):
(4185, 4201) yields -0.19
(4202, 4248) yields -0.19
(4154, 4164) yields -0.18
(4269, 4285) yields -0.06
